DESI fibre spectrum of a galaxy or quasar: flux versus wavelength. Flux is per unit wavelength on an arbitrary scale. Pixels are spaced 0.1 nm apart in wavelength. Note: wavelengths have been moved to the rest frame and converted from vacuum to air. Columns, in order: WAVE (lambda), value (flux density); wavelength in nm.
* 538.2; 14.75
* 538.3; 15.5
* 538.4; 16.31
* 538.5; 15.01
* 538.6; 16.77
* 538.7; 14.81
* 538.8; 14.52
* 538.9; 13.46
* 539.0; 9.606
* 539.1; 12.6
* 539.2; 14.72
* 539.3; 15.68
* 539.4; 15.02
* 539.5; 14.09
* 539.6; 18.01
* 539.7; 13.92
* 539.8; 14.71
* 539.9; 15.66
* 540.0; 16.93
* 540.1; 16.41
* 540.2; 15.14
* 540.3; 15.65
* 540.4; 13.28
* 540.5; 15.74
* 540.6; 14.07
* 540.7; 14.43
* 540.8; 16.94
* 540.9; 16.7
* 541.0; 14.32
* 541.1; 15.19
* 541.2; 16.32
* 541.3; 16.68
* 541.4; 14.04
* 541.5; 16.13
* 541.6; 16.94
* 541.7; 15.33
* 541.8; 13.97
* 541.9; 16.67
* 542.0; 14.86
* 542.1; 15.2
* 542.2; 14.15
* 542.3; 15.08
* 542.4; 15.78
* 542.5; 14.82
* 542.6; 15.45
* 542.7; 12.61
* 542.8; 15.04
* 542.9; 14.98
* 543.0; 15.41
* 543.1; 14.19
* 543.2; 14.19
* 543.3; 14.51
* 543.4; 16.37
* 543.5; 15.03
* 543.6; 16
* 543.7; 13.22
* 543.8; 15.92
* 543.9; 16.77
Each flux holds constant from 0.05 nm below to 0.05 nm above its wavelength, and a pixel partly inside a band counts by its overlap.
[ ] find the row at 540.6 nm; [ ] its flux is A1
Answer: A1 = 14.07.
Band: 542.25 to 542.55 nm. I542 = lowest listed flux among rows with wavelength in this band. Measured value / 14.82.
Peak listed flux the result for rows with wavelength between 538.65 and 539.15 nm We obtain 14.81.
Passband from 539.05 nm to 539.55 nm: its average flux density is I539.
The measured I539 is 14.4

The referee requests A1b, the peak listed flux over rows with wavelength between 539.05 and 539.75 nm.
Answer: 18.01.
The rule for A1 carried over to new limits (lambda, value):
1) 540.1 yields 16.41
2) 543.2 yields 14.19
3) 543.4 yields 16.37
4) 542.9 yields 14.98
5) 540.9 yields 16.7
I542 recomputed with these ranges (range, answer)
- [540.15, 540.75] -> 13.28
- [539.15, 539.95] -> 13.92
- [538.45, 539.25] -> 9.606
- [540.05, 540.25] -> 15.14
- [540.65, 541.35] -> 14.32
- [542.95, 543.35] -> 14.19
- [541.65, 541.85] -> 13.97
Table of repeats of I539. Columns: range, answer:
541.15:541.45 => 15.7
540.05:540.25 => 15.8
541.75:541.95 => 15.3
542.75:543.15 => 14.9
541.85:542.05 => 15.8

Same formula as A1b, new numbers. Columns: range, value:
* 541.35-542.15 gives 16.94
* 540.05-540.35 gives 16.41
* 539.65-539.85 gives 14.71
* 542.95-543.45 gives 16.37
